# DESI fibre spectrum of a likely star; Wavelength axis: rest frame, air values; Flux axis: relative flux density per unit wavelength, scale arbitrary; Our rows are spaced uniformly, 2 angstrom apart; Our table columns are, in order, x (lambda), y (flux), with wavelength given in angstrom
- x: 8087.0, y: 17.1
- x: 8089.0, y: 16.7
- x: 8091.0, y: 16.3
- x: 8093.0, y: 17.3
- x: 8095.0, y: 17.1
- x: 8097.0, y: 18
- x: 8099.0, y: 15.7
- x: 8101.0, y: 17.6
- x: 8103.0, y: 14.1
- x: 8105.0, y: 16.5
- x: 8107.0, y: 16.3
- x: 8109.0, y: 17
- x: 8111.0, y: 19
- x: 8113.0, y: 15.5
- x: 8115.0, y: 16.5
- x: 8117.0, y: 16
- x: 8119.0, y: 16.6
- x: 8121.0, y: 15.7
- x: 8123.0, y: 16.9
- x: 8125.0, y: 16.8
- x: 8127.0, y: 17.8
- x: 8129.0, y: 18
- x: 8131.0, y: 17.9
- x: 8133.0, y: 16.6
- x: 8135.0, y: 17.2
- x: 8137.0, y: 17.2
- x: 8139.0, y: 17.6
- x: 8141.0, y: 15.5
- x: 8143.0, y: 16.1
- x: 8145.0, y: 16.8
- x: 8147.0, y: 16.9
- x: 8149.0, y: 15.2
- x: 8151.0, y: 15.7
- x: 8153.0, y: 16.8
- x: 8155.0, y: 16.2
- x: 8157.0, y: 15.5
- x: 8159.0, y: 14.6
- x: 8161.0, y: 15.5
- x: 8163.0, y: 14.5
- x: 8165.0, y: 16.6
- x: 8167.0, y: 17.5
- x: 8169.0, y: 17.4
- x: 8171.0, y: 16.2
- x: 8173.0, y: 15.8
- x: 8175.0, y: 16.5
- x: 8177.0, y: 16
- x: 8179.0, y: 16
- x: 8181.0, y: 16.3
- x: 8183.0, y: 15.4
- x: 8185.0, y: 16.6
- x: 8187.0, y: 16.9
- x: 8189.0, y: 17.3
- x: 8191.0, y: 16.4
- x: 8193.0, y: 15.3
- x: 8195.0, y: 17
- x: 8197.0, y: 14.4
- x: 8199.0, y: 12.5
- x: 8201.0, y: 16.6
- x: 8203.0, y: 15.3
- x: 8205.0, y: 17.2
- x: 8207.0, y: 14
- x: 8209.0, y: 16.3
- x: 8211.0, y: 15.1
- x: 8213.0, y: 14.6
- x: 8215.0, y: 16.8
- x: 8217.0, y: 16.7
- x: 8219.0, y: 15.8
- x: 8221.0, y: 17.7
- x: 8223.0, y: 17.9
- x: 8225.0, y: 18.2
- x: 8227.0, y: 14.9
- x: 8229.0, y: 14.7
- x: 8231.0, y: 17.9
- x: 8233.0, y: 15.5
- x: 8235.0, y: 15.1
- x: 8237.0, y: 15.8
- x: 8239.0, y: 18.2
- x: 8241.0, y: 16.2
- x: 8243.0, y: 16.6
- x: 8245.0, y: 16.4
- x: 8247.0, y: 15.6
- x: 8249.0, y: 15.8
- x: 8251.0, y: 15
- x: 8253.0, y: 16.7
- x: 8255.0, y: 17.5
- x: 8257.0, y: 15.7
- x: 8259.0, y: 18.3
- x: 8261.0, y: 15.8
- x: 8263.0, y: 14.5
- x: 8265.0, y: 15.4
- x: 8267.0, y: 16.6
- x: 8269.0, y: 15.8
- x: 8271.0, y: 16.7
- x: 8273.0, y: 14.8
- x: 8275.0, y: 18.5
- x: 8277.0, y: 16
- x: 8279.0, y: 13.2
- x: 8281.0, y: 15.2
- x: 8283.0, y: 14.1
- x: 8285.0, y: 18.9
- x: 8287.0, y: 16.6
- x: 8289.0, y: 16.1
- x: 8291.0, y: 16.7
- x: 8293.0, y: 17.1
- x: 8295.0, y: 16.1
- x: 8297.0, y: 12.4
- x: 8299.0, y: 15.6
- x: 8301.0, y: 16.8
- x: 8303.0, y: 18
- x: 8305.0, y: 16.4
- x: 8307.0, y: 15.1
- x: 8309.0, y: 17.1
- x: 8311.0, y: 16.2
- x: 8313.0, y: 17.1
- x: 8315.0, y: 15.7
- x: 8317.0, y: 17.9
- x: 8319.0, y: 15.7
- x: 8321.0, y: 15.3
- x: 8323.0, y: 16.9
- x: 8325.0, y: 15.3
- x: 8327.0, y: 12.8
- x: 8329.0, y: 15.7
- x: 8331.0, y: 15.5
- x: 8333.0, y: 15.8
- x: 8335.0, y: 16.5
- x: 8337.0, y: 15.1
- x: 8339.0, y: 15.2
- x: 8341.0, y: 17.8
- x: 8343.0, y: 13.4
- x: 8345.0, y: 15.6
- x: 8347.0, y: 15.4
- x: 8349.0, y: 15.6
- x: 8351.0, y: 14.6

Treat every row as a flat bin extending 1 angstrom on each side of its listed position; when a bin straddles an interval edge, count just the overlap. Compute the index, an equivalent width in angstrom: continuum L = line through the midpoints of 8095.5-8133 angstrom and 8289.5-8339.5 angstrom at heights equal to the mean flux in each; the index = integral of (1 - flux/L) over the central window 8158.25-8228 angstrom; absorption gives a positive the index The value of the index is 1.6 angstrom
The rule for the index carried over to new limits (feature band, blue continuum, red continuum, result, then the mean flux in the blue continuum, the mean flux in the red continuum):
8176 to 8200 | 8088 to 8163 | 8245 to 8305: 0.73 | 16.5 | 16.1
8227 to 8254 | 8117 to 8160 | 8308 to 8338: 0.20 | 16.5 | 15.9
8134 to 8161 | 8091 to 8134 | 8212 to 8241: 0.73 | 16.8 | 16.4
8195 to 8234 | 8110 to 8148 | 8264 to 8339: 1.16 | 16.9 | 16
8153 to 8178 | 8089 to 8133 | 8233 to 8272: 0.75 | 16.8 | 16.2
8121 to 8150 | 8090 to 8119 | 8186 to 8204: -0.92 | 16.6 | 15.7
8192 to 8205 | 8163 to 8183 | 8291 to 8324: 0.77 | 16.3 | 16.2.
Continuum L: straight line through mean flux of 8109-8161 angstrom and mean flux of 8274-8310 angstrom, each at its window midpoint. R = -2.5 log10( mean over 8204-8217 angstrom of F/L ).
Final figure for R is 0.04 mag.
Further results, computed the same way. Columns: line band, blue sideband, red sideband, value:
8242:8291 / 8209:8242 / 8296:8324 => 0.010 mag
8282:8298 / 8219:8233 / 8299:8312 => 0.037 mag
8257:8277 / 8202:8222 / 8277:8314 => -0.015 mag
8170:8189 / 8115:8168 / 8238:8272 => 0.010 mag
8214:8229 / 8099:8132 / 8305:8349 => -0.030 mag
